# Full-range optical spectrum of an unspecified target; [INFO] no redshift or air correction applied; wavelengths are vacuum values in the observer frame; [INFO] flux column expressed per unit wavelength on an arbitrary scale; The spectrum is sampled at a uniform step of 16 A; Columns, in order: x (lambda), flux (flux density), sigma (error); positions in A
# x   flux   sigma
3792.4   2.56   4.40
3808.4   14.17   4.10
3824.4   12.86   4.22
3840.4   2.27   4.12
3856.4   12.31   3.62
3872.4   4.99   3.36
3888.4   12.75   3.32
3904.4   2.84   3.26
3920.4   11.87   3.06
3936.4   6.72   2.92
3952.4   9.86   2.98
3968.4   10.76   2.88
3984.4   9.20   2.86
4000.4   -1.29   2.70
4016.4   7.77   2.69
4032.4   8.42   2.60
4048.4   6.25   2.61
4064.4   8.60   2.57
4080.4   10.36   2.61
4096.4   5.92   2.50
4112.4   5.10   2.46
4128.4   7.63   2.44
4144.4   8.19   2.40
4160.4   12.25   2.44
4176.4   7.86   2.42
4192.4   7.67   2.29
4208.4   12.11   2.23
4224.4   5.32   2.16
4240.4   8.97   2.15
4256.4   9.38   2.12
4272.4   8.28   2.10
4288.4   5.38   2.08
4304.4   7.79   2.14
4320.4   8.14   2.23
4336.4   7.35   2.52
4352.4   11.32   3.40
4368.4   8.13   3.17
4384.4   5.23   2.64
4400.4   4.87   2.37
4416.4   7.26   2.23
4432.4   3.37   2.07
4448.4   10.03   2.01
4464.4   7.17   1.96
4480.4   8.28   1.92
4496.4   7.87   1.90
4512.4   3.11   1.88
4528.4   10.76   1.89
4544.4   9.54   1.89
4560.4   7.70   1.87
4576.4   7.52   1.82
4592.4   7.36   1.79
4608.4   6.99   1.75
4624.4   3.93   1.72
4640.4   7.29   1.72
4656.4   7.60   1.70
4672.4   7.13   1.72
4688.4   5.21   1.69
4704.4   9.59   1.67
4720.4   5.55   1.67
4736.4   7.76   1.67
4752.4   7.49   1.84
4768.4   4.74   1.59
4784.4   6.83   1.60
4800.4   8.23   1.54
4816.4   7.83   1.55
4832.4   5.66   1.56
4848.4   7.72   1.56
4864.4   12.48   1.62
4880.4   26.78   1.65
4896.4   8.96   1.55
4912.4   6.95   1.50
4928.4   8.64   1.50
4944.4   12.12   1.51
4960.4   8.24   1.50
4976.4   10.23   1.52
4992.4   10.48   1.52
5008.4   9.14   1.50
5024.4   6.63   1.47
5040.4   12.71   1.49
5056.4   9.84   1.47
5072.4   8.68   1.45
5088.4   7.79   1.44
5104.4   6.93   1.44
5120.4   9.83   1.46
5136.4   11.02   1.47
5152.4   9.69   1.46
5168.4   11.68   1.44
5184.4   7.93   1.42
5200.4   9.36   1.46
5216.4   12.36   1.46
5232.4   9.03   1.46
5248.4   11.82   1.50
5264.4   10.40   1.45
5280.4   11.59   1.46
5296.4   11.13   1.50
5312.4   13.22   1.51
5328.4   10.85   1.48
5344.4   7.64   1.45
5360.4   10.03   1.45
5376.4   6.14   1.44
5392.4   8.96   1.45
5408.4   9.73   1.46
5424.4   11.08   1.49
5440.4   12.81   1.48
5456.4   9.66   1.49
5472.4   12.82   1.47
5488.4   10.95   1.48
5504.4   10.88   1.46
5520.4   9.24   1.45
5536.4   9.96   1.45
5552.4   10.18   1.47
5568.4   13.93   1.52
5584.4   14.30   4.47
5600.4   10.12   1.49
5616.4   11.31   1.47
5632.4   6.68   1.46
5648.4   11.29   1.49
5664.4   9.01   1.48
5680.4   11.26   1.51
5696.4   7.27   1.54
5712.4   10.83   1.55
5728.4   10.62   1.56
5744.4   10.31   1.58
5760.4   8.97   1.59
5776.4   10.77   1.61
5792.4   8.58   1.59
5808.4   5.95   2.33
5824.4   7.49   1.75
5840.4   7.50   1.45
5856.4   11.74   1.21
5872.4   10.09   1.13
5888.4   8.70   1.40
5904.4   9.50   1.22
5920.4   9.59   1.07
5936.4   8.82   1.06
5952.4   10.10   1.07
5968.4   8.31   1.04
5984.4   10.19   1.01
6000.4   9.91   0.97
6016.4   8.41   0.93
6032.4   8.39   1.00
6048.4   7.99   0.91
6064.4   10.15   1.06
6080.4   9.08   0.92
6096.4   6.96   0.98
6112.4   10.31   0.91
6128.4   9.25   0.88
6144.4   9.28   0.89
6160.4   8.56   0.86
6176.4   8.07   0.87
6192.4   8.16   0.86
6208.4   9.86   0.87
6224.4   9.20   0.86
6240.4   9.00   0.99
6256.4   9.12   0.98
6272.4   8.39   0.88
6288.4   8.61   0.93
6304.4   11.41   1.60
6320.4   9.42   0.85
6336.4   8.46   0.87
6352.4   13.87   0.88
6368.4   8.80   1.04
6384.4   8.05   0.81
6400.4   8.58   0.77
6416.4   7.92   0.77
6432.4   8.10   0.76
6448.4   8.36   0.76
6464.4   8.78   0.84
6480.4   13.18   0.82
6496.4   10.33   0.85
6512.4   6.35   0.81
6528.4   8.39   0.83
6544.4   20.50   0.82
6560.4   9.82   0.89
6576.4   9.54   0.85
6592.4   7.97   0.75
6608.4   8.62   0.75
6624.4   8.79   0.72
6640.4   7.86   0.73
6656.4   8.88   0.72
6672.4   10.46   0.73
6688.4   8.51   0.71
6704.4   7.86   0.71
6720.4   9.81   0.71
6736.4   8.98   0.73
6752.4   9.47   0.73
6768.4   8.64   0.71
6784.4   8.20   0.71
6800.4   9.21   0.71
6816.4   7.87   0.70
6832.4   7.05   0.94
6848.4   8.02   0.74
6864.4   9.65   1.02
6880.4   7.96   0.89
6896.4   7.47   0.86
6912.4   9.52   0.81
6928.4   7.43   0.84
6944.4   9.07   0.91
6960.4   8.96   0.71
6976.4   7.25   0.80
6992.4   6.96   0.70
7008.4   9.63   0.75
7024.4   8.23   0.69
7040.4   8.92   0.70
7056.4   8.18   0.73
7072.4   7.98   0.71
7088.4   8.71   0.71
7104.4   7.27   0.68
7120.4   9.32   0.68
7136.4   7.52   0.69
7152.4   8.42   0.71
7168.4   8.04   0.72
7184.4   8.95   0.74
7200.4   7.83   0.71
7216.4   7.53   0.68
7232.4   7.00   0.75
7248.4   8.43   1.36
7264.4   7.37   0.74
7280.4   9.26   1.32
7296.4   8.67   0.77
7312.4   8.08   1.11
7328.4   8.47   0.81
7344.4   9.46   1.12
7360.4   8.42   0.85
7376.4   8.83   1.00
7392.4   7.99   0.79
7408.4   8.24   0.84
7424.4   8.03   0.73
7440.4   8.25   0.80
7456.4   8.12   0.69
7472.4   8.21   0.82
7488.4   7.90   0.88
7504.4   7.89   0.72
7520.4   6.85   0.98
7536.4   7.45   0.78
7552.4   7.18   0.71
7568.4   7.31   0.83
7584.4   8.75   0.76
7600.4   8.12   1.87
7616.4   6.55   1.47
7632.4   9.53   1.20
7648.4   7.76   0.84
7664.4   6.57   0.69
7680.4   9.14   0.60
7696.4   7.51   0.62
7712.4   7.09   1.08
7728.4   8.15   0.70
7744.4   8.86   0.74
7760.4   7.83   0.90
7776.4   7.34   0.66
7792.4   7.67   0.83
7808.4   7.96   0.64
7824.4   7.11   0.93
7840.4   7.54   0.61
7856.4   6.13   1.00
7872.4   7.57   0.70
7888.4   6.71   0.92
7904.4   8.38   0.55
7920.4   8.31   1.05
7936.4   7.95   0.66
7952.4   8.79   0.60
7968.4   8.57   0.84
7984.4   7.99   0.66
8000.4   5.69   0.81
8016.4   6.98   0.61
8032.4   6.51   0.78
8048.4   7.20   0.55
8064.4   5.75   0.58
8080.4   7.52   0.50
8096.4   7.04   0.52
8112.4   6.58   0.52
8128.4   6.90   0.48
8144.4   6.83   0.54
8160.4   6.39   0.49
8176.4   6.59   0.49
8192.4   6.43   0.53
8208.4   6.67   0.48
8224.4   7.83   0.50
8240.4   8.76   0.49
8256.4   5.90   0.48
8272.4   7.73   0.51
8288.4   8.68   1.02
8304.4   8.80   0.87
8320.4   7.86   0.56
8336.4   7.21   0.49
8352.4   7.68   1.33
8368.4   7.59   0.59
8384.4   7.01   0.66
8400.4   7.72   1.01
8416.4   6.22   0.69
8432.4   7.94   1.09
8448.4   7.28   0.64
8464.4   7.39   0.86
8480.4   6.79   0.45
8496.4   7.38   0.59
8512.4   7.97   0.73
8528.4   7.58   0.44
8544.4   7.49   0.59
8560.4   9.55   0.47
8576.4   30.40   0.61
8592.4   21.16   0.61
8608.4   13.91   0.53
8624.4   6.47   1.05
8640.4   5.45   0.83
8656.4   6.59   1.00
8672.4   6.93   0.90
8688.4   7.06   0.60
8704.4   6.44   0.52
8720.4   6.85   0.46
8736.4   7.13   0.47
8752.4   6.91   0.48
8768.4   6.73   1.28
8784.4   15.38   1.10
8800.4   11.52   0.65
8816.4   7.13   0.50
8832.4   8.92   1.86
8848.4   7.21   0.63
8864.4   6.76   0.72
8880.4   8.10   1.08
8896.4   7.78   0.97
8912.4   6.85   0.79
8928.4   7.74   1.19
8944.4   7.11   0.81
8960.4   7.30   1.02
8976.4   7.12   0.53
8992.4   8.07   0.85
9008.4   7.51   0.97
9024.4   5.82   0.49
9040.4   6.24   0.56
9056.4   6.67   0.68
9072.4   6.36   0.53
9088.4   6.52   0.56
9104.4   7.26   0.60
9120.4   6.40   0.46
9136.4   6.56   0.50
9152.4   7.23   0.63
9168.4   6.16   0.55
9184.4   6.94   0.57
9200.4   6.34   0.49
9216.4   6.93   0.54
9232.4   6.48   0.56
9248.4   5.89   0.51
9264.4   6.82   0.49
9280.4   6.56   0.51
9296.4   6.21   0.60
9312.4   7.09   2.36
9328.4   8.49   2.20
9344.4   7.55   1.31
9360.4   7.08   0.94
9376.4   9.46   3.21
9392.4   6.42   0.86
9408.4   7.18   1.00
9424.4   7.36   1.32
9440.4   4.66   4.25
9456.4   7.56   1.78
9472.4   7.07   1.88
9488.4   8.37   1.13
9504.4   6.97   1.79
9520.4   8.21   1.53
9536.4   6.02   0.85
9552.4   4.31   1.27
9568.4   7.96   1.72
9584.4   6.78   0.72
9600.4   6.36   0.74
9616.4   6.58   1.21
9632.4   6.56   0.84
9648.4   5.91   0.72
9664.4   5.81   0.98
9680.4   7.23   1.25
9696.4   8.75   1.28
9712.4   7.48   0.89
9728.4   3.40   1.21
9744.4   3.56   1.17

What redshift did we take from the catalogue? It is 0.31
